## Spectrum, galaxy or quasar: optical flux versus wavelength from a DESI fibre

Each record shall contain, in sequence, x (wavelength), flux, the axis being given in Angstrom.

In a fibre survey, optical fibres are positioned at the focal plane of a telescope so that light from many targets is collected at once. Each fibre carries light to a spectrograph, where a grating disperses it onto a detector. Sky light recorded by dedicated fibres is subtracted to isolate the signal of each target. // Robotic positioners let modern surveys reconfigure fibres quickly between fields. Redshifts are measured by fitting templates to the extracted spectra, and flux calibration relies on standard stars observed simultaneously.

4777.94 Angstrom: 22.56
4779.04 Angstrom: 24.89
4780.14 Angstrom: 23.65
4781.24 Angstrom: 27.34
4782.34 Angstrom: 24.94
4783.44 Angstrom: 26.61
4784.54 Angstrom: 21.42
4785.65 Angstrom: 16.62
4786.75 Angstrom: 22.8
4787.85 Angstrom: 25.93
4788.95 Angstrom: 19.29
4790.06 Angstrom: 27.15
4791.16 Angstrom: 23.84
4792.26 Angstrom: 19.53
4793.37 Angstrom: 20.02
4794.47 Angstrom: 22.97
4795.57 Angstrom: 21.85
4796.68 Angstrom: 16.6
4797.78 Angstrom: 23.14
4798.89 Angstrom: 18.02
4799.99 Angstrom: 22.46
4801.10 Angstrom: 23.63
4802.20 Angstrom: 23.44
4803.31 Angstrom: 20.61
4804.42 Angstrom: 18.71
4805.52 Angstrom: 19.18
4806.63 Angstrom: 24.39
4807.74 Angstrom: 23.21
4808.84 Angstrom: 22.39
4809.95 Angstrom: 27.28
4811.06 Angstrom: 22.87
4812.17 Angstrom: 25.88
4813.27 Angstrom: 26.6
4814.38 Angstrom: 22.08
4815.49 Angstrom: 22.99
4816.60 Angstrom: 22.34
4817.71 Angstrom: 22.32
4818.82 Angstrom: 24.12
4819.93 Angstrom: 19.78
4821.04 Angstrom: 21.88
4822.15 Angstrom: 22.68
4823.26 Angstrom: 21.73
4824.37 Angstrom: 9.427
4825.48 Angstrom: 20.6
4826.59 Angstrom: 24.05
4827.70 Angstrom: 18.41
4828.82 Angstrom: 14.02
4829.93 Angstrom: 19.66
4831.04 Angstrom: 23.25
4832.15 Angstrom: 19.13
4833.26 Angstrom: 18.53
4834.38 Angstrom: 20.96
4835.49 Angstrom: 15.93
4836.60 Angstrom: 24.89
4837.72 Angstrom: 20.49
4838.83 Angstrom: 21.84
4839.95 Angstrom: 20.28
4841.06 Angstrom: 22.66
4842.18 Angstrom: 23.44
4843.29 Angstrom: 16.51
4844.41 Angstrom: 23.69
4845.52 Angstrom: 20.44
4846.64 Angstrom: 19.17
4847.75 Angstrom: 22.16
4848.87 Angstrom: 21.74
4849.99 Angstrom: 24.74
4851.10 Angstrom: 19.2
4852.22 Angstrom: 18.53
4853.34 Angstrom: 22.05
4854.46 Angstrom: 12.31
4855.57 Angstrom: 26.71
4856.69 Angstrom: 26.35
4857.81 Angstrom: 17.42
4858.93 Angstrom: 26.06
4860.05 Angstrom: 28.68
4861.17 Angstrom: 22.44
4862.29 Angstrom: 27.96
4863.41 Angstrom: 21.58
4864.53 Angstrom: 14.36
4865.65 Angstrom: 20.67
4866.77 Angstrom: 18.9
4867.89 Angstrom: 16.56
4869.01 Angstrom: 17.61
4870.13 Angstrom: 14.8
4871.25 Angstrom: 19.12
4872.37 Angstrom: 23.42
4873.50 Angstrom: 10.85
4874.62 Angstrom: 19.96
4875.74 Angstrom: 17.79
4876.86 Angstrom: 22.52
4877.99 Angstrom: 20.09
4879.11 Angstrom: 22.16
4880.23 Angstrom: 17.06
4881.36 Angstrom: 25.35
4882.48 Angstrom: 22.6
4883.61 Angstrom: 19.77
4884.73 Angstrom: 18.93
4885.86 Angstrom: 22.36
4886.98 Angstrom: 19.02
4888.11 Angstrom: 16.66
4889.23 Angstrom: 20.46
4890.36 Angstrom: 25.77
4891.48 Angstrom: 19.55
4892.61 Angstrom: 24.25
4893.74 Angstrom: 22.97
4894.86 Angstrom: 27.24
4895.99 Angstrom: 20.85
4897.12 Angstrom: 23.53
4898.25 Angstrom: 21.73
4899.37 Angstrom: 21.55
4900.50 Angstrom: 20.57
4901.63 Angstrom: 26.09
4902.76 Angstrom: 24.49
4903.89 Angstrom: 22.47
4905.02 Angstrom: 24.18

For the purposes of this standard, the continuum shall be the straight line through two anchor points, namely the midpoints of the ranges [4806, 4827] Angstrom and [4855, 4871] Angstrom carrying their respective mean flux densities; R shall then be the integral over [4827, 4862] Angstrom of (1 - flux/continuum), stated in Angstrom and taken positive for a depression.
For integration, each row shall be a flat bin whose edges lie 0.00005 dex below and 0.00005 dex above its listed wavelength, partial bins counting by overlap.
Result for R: 1.1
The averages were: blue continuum 22.4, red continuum 21.4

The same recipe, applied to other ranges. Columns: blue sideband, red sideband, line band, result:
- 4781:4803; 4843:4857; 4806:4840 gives 0.32 Angstrom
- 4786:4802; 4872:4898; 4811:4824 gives -0.64 Angstrom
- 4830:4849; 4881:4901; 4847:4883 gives 1.10 Angstrom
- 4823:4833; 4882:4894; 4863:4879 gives 1.50 Angstrom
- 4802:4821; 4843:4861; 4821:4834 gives 1.74 Angstrom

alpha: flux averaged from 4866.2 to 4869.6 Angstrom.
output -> 17.7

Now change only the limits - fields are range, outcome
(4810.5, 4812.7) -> 24.3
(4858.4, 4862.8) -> 26.3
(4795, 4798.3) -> 20.5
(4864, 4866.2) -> 17.5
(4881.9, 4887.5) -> 20.6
